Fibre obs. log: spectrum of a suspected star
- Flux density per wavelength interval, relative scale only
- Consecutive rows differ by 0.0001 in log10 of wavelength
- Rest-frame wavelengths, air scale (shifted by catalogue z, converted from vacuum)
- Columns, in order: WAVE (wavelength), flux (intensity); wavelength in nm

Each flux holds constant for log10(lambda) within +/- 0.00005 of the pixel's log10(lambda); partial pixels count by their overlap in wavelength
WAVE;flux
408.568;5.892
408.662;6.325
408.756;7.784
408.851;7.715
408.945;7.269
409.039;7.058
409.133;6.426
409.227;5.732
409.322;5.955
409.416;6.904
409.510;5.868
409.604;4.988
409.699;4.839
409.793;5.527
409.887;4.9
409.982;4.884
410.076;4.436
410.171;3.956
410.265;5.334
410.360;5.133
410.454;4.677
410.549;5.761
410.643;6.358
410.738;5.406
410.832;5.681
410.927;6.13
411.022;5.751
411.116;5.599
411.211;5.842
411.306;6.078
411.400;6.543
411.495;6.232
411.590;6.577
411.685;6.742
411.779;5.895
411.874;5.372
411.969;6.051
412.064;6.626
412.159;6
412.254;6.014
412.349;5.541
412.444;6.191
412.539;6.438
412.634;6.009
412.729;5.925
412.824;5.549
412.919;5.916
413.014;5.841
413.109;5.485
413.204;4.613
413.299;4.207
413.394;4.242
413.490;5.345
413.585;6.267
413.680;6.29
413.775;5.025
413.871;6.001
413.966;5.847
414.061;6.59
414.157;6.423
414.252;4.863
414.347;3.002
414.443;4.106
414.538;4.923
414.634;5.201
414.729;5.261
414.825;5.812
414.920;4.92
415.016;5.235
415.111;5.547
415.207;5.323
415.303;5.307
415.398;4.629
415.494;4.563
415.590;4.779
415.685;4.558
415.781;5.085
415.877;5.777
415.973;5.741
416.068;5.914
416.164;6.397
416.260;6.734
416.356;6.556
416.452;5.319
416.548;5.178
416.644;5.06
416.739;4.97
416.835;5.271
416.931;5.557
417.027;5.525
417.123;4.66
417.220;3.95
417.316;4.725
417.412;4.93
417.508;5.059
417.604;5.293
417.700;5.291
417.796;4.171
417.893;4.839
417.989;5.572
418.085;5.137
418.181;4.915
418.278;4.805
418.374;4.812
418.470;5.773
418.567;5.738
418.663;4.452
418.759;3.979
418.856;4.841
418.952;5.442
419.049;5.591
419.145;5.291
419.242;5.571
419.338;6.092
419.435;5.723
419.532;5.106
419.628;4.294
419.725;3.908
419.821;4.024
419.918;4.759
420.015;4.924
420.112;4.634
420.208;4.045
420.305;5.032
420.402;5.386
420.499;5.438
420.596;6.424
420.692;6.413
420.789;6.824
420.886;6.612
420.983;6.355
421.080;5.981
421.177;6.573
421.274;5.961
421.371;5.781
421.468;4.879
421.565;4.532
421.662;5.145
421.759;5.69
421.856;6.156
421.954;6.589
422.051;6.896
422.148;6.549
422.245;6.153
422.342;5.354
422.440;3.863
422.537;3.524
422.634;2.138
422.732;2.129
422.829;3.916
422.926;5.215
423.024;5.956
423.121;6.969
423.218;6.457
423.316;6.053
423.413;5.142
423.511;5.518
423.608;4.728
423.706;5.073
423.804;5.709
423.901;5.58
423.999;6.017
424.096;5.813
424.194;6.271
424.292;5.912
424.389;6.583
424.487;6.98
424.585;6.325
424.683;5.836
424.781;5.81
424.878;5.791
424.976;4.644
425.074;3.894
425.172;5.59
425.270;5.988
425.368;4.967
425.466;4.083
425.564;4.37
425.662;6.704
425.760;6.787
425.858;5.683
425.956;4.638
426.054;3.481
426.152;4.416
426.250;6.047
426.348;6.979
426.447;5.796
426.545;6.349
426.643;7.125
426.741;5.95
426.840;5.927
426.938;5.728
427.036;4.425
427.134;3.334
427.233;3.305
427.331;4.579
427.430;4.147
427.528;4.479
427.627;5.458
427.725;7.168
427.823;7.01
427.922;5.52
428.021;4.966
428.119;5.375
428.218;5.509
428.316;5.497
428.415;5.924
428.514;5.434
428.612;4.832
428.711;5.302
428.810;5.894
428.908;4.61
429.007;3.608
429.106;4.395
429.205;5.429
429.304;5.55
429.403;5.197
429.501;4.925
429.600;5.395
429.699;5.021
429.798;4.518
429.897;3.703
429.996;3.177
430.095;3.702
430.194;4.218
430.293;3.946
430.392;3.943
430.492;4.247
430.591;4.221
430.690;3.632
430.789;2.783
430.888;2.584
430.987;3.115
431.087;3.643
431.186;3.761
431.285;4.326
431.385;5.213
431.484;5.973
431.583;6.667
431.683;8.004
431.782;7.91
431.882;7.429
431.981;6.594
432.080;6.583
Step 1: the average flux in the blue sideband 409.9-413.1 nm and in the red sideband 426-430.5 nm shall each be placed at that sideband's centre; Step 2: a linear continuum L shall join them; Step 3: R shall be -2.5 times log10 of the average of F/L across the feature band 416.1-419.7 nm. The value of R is 0.06 mag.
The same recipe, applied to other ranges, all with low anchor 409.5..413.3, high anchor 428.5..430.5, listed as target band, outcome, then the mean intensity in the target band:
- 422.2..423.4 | 0.04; 4.82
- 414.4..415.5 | 0.07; 5.09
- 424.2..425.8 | -0.16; 5.65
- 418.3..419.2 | 0.03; 5.1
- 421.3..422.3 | -0.16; 5.84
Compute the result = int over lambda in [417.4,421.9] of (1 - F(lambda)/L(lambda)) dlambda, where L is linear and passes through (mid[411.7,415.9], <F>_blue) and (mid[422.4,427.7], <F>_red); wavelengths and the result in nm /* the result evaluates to 0.05 nm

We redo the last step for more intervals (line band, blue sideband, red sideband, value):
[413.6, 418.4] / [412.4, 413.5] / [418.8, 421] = 0.15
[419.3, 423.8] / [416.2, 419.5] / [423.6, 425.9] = 0.09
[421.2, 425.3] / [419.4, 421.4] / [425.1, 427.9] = -0.04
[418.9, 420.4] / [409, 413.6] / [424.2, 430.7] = 0.12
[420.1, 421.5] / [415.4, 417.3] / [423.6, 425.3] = -0.07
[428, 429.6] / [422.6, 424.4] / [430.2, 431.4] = -0.37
